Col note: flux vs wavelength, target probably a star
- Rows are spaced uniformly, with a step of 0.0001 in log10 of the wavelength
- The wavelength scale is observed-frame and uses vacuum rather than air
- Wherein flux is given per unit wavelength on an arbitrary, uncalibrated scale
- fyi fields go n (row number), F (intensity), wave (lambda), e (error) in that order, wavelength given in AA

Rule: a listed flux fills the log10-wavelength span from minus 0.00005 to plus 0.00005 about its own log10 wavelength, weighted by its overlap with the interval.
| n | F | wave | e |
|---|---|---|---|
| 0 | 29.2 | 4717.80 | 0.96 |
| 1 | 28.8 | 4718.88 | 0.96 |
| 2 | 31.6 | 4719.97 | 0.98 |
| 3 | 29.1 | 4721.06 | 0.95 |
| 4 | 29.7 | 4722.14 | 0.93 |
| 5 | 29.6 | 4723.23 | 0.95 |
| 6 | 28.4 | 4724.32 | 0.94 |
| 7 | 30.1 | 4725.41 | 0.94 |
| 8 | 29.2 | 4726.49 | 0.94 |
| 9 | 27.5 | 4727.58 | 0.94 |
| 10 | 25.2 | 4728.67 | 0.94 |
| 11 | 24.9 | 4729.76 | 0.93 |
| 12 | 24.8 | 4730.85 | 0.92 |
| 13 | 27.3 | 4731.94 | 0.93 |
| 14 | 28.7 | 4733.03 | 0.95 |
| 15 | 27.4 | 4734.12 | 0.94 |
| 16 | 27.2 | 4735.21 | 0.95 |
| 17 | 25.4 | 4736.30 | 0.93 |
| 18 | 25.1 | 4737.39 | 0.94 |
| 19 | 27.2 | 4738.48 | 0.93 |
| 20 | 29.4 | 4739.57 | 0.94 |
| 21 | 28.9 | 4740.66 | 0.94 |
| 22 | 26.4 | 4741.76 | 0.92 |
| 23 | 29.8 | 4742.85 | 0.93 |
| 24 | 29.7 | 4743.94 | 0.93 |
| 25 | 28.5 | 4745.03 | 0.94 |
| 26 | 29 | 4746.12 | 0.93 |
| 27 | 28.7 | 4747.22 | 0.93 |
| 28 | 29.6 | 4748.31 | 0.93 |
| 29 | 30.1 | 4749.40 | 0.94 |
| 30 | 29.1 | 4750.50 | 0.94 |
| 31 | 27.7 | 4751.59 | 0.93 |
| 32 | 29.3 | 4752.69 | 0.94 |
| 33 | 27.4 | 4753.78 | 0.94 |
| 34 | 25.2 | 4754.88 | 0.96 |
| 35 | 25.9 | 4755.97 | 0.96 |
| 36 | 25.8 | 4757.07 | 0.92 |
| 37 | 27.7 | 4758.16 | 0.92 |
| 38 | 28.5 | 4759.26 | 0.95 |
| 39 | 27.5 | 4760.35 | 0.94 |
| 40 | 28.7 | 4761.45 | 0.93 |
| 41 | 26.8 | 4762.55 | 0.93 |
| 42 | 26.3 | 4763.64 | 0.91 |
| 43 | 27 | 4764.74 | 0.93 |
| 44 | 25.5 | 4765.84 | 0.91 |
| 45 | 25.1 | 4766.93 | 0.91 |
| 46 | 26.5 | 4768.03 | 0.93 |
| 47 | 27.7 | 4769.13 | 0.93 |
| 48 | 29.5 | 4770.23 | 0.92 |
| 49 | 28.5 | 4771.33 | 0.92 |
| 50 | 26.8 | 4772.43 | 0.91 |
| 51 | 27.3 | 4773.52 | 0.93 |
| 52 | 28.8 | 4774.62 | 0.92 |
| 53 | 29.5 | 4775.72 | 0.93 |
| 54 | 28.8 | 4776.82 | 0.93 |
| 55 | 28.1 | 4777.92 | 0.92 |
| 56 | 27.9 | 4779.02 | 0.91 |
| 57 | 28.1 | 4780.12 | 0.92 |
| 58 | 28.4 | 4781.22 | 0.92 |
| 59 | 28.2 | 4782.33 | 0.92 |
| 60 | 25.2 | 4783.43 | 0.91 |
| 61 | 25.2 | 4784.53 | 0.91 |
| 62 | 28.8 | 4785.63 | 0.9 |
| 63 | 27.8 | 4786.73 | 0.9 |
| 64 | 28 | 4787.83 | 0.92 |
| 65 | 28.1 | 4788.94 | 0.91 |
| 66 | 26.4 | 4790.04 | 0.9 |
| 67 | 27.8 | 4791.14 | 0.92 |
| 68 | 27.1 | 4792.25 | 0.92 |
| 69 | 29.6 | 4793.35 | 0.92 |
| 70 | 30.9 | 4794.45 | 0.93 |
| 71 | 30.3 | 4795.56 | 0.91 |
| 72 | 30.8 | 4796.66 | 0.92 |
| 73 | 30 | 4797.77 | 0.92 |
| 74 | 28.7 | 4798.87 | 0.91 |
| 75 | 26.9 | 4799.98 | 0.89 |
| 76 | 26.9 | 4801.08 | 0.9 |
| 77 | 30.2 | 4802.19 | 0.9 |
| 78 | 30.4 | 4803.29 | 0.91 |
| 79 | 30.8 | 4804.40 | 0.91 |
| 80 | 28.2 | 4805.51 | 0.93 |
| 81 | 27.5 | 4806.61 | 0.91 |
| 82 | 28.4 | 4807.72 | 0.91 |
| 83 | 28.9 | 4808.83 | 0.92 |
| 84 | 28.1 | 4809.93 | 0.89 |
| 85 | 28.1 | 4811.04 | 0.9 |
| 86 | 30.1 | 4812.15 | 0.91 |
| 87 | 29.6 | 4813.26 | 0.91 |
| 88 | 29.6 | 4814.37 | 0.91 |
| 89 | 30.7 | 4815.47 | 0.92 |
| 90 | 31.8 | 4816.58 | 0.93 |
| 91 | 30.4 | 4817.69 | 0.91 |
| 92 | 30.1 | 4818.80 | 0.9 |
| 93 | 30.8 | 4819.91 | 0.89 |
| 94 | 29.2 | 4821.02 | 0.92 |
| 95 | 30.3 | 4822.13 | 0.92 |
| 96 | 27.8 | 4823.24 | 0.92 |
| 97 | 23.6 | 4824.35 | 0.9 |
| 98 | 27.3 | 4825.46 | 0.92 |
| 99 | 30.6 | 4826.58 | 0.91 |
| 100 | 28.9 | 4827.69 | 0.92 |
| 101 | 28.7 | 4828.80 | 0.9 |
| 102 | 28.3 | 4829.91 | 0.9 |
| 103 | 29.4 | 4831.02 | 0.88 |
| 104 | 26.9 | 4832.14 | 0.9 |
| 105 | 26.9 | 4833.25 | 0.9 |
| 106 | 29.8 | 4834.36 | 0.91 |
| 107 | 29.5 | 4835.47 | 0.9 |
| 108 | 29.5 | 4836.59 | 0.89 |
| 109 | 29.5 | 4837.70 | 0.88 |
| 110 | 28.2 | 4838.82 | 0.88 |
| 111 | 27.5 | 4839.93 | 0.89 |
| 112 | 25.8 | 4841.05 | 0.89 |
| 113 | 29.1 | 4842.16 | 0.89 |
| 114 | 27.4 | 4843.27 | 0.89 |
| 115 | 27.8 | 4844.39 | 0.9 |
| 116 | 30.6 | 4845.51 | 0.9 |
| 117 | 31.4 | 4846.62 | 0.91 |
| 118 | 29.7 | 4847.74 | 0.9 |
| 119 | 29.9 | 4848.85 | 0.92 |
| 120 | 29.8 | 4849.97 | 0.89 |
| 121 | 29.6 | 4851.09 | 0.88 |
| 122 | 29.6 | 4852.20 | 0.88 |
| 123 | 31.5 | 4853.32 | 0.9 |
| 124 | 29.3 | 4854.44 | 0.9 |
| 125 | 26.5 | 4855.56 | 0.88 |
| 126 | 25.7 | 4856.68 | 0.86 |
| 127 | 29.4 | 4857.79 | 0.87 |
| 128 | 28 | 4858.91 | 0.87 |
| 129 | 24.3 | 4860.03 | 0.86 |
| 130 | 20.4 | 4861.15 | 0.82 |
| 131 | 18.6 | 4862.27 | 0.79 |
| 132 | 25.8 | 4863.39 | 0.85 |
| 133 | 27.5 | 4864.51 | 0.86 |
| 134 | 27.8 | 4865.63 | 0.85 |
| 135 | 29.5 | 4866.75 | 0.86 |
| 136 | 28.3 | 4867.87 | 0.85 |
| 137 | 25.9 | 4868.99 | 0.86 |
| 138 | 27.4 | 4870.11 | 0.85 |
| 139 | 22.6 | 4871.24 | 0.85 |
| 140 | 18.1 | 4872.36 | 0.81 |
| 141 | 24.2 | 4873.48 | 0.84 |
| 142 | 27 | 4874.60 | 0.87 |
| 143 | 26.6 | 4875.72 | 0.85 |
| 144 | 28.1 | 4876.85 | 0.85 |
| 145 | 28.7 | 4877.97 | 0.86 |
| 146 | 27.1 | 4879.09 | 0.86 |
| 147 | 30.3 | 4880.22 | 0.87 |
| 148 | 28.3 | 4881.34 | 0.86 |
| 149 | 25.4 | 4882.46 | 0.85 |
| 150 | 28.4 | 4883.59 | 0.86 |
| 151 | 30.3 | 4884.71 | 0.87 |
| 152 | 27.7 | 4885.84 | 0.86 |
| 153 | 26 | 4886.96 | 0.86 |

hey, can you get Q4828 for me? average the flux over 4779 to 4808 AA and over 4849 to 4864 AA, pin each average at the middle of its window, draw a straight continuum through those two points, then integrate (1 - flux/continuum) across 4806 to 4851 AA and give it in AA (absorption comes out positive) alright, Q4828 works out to -2.3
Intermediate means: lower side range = 28.4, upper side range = 26.9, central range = 28.9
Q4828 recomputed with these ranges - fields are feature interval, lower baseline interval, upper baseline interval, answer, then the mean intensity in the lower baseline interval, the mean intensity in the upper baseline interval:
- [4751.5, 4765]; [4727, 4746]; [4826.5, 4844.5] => 0.2 AA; 27.3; 28.4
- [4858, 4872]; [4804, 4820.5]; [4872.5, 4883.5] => 1.0 AA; 29.5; 27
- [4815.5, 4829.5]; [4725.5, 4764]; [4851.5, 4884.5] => -1.1 AA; 27.6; 26.6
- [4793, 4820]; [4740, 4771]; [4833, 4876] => -1.9 AA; 27.8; 27.3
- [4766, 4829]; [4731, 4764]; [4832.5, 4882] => -2.1 AA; 27.8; 27.5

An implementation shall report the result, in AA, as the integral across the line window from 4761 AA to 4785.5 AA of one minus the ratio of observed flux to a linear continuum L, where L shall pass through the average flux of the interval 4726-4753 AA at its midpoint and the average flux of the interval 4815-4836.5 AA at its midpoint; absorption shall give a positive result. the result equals 0.7 AA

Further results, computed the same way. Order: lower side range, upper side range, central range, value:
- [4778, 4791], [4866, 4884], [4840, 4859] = -1.4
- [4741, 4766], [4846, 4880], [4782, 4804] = -0.7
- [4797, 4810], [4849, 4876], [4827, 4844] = -0.5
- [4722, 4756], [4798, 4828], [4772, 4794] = 0.6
